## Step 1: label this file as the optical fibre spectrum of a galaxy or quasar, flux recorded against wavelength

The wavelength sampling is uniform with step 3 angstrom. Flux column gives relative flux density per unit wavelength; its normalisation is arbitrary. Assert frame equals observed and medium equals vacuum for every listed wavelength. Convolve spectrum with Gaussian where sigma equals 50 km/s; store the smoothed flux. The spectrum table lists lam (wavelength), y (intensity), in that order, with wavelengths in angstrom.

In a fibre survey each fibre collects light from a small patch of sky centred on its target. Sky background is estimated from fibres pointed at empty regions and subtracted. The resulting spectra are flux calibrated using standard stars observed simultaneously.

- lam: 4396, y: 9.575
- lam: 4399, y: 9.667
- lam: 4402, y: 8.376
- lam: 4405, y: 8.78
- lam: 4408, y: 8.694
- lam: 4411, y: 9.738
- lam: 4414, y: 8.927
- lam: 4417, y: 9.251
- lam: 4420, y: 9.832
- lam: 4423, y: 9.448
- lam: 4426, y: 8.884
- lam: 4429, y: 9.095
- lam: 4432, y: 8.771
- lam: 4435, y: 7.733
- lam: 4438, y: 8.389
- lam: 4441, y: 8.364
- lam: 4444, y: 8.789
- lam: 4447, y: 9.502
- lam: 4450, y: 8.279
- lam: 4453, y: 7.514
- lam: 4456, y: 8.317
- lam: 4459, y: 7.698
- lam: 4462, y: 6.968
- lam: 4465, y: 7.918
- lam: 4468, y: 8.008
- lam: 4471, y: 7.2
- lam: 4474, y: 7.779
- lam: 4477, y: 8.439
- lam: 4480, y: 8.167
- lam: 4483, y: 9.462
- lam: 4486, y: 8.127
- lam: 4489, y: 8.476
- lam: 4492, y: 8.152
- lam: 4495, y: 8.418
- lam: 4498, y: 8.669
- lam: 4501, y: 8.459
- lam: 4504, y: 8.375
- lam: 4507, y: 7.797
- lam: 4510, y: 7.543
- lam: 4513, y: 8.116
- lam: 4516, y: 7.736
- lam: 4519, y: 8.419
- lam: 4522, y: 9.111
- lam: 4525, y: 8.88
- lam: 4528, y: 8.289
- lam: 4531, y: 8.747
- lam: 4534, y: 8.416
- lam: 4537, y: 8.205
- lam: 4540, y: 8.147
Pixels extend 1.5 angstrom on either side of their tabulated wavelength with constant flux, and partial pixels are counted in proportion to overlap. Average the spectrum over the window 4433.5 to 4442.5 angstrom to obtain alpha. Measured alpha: 8.16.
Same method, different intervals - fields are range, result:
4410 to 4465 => 8.61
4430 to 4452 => 8.54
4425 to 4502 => 8.29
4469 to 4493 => 8.22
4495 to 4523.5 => 8.26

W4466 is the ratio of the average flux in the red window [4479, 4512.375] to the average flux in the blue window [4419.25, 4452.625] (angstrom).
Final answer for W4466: 1.0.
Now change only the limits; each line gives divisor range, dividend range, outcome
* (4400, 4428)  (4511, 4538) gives 0.92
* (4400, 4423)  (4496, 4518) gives 0.89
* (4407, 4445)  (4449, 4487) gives 0.90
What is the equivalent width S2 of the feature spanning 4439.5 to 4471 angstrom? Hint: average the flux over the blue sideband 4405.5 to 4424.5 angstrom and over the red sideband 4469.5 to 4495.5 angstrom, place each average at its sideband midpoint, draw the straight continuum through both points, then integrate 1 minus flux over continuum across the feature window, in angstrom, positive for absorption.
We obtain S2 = 2.1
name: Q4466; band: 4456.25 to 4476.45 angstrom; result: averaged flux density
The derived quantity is 7.68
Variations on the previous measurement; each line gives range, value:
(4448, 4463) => 7.84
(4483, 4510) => 8.33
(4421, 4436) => 8.86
